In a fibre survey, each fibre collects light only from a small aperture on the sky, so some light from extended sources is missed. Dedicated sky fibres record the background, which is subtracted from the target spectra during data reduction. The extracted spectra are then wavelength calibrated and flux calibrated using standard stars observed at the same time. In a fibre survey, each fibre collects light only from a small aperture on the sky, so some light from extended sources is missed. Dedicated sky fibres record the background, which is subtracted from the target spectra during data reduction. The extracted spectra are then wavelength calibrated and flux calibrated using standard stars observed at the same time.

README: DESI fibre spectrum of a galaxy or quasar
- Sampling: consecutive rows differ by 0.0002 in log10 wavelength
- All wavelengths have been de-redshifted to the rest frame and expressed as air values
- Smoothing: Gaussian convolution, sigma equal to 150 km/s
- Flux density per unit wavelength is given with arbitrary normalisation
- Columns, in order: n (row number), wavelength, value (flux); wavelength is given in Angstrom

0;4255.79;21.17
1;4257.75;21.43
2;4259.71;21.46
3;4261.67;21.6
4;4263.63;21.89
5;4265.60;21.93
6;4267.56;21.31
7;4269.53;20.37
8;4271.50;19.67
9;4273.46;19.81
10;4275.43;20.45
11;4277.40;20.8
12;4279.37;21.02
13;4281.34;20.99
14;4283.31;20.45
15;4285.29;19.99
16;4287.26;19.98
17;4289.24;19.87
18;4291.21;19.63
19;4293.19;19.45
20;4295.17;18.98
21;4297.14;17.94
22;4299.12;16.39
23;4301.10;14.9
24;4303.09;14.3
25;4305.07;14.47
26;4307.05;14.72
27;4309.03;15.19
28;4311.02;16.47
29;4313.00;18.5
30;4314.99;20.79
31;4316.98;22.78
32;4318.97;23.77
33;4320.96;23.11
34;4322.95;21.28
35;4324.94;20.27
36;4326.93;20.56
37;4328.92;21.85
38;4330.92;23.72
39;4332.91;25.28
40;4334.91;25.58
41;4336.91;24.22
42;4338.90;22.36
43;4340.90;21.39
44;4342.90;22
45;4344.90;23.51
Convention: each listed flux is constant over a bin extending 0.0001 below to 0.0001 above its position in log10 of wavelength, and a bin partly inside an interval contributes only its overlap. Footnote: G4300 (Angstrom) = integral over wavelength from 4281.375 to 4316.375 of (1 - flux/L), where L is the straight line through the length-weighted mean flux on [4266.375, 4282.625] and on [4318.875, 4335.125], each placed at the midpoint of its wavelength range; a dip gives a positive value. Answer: 5.9 Angstrom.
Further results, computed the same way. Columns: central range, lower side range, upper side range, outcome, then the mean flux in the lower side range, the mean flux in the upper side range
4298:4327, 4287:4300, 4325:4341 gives 3.5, 18.9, 23.1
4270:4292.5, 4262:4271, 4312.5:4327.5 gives 1.2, 21.3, 21.5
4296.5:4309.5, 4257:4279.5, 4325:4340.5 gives 4.0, 21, 23.1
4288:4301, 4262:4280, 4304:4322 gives 0.8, 20.8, 18.9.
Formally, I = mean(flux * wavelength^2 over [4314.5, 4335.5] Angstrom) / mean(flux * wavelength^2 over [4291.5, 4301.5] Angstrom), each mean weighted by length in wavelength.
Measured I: 1.3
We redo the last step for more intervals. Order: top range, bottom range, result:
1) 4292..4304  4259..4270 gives 0.81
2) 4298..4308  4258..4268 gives 0.71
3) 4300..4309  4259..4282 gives 0.71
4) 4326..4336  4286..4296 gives 1.22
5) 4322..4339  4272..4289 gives 1.15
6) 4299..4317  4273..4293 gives 0.83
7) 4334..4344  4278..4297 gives 1.18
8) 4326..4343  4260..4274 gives 1.13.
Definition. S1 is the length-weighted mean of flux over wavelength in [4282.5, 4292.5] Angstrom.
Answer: 19.9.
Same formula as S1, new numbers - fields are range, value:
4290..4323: 18.3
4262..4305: 19.4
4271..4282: 20.5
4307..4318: 18.4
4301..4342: 20.4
